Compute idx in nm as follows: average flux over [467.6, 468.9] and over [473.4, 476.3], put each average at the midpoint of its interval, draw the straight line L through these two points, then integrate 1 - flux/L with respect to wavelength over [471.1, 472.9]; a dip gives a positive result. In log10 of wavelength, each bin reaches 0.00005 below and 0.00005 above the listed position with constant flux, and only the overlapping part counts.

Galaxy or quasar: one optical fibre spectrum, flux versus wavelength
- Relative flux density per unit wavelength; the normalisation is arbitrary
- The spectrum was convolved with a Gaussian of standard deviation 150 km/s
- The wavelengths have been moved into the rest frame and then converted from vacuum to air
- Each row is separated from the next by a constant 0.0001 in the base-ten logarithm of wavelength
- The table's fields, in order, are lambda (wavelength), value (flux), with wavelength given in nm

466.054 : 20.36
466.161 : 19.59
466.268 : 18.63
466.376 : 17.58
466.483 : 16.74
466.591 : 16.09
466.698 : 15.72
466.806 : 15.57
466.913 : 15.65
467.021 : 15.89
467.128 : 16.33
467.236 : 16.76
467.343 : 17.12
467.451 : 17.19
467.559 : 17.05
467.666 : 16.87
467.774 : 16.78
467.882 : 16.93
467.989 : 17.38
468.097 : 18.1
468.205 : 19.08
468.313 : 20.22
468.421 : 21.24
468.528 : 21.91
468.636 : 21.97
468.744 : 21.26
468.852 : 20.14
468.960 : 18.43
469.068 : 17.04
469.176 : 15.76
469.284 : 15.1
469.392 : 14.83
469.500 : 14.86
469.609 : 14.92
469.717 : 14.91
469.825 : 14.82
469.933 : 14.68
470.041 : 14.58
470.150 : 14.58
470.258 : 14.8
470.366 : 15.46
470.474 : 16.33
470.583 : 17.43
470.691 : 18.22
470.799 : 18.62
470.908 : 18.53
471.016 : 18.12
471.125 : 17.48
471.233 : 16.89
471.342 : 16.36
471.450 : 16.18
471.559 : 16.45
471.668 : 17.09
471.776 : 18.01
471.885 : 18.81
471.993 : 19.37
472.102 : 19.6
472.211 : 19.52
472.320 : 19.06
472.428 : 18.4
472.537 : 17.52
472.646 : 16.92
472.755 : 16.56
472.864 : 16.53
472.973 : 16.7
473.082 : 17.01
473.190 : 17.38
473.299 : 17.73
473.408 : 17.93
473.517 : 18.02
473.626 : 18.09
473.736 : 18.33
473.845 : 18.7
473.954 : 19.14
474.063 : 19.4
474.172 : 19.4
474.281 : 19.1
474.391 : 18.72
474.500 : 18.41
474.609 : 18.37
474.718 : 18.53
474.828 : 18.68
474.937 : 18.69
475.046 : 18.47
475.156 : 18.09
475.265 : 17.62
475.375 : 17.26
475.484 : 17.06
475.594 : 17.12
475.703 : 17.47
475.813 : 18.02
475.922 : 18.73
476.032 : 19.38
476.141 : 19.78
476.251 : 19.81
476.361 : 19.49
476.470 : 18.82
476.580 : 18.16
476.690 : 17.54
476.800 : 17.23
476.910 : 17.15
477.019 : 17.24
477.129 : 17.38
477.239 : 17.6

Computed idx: 0.11 nm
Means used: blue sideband 19.3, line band 17.7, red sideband 18.5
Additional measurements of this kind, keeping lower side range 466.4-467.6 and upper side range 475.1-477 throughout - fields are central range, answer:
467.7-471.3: -0.09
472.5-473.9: 0.01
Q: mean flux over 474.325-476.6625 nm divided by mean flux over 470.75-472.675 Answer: 1.03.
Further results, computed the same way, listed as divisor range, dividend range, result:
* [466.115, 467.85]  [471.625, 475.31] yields 1.08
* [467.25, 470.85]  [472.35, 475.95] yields 1.05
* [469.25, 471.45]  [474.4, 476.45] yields 1.14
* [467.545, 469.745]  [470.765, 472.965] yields 0.99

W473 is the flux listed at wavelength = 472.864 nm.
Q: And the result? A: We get 16.53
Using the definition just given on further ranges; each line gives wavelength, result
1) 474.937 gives 18.69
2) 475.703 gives 17.47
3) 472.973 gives 16.7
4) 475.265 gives 17.62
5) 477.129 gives 17.38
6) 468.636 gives 21.97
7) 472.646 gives 16.92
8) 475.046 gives 18.47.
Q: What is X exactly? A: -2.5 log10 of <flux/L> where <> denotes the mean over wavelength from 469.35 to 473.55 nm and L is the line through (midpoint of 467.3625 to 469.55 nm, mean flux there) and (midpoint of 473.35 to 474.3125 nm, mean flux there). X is 0.09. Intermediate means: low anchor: 18.1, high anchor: 18.7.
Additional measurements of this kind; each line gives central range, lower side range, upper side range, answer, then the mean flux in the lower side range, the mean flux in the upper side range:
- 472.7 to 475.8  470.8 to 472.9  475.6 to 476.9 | 0.009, 17.8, 18.5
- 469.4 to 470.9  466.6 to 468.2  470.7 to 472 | 0.104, 16.7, 17.6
